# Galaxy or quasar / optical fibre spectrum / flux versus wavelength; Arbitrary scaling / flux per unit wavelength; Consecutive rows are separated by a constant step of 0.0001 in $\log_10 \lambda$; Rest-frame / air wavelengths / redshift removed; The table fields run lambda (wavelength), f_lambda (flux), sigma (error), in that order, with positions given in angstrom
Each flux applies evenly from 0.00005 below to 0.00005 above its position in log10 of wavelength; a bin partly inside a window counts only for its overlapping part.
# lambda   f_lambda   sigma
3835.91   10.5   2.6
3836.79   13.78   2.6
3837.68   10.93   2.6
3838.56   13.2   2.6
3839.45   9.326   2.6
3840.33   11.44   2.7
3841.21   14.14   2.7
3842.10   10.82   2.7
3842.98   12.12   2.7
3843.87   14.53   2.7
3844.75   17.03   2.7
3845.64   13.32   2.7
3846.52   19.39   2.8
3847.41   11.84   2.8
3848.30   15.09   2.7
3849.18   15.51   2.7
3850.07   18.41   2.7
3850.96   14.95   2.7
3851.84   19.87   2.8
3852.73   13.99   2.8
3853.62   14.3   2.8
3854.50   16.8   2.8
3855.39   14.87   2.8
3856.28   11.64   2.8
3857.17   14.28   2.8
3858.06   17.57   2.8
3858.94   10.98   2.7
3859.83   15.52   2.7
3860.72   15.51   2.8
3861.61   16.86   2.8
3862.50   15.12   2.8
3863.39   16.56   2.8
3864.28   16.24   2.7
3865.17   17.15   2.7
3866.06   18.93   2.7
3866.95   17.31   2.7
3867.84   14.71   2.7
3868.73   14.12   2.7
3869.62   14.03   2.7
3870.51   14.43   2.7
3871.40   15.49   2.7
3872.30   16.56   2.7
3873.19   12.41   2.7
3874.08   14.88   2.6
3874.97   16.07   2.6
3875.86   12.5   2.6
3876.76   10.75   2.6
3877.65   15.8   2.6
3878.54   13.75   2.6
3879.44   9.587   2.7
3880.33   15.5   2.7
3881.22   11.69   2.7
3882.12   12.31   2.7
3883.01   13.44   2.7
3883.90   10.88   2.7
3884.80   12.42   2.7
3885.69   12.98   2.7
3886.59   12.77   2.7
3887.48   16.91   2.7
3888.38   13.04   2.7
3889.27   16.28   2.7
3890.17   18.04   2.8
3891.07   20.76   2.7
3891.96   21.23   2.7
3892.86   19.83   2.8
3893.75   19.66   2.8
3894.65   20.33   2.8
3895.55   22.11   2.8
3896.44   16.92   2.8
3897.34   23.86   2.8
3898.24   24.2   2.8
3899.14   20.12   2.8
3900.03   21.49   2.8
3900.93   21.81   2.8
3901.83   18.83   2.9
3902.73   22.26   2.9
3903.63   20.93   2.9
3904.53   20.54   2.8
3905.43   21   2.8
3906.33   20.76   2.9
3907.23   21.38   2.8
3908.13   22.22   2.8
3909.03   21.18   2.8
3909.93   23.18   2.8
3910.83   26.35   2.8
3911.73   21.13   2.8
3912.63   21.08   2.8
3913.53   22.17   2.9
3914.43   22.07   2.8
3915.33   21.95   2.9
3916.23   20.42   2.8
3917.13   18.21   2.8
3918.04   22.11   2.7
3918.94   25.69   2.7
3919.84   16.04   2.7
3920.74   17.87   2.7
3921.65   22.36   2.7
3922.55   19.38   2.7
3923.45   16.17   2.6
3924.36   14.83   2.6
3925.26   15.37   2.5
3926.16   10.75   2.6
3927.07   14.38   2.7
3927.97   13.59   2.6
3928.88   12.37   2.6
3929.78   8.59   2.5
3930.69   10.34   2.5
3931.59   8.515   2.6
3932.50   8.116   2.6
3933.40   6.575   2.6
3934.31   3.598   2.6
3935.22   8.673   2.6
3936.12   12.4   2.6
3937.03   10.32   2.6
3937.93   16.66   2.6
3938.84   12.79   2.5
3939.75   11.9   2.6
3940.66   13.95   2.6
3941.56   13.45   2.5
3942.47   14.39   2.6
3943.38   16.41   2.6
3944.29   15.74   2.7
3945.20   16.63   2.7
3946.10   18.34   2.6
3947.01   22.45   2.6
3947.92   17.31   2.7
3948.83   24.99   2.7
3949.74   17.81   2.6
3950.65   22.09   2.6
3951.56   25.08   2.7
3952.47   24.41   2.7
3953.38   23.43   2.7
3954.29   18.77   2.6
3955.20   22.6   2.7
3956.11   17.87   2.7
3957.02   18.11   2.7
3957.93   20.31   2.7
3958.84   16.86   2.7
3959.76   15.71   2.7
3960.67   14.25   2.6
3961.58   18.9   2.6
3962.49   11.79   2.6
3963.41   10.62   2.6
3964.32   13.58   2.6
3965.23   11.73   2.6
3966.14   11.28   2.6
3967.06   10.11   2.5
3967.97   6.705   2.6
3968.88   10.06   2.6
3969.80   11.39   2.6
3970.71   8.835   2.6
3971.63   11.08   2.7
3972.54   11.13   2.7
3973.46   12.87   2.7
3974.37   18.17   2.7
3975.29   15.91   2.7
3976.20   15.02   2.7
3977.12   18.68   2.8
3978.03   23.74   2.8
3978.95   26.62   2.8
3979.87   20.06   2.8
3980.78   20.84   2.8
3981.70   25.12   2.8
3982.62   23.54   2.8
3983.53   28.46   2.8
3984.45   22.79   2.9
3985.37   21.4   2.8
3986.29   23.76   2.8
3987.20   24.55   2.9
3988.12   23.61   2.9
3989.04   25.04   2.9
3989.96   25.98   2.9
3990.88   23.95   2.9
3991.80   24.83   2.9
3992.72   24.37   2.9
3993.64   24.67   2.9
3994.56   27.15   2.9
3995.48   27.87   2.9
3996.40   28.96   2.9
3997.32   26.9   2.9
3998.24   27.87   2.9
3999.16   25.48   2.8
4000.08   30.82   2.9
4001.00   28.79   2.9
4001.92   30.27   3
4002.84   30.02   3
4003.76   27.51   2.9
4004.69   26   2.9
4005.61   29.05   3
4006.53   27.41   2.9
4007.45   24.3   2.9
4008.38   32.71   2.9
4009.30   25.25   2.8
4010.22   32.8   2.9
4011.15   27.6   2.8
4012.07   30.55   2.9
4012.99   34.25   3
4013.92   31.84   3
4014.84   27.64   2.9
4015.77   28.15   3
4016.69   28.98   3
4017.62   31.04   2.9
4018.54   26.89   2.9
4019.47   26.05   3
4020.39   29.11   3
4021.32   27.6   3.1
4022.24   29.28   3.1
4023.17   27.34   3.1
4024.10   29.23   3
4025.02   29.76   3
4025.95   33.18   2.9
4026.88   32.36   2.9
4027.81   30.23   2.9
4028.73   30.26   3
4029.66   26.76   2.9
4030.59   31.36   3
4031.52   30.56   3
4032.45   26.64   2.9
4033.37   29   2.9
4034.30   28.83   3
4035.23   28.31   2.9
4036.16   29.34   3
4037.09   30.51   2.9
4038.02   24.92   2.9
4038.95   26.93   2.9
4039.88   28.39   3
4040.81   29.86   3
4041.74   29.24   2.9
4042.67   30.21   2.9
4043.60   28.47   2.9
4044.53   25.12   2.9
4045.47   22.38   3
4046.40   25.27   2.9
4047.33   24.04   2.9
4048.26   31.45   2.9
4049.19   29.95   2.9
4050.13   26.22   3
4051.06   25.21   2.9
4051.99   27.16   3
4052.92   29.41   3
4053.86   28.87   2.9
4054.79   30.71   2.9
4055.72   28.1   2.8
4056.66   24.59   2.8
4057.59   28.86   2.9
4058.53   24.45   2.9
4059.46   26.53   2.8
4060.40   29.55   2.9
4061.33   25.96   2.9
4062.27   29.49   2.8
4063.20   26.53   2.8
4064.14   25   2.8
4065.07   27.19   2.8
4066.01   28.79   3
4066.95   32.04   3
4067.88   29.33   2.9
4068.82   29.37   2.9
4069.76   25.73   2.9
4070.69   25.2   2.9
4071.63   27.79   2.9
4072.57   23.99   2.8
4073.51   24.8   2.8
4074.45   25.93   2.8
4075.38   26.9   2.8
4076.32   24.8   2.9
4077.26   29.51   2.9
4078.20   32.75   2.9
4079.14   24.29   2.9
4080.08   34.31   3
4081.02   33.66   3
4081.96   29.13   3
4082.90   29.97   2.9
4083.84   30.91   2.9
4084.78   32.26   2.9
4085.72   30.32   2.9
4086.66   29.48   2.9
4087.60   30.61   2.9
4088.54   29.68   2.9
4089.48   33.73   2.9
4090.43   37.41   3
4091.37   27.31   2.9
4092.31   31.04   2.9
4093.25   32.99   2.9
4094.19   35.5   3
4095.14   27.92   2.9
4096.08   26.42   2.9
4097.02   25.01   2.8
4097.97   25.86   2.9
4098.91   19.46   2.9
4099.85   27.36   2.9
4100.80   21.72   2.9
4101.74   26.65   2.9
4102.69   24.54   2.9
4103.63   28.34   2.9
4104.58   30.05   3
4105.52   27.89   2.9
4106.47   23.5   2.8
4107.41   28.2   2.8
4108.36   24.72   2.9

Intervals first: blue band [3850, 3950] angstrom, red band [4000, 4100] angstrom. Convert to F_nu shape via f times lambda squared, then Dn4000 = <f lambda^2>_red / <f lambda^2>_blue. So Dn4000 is 1.87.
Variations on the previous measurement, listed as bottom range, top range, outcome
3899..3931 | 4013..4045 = 1.60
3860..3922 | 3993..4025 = 1.69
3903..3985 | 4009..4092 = 1.77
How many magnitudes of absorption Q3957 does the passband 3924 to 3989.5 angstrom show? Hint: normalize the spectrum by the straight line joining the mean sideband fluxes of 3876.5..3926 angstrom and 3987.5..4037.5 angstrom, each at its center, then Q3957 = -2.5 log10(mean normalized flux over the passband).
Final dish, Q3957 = 0.41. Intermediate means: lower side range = 18.6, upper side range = 28.4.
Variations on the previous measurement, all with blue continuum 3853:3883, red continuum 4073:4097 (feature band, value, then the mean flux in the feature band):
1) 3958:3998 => 0.182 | 19.1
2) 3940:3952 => 0.111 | 18.2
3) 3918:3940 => 0.367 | 13.4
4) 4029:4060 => -0.029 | 27.8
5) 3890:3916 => -0.238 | 21.3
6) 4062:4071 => 0.029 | 27.9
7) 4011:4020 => -0.173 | 29.4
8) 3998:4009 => -0.170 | 28.3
